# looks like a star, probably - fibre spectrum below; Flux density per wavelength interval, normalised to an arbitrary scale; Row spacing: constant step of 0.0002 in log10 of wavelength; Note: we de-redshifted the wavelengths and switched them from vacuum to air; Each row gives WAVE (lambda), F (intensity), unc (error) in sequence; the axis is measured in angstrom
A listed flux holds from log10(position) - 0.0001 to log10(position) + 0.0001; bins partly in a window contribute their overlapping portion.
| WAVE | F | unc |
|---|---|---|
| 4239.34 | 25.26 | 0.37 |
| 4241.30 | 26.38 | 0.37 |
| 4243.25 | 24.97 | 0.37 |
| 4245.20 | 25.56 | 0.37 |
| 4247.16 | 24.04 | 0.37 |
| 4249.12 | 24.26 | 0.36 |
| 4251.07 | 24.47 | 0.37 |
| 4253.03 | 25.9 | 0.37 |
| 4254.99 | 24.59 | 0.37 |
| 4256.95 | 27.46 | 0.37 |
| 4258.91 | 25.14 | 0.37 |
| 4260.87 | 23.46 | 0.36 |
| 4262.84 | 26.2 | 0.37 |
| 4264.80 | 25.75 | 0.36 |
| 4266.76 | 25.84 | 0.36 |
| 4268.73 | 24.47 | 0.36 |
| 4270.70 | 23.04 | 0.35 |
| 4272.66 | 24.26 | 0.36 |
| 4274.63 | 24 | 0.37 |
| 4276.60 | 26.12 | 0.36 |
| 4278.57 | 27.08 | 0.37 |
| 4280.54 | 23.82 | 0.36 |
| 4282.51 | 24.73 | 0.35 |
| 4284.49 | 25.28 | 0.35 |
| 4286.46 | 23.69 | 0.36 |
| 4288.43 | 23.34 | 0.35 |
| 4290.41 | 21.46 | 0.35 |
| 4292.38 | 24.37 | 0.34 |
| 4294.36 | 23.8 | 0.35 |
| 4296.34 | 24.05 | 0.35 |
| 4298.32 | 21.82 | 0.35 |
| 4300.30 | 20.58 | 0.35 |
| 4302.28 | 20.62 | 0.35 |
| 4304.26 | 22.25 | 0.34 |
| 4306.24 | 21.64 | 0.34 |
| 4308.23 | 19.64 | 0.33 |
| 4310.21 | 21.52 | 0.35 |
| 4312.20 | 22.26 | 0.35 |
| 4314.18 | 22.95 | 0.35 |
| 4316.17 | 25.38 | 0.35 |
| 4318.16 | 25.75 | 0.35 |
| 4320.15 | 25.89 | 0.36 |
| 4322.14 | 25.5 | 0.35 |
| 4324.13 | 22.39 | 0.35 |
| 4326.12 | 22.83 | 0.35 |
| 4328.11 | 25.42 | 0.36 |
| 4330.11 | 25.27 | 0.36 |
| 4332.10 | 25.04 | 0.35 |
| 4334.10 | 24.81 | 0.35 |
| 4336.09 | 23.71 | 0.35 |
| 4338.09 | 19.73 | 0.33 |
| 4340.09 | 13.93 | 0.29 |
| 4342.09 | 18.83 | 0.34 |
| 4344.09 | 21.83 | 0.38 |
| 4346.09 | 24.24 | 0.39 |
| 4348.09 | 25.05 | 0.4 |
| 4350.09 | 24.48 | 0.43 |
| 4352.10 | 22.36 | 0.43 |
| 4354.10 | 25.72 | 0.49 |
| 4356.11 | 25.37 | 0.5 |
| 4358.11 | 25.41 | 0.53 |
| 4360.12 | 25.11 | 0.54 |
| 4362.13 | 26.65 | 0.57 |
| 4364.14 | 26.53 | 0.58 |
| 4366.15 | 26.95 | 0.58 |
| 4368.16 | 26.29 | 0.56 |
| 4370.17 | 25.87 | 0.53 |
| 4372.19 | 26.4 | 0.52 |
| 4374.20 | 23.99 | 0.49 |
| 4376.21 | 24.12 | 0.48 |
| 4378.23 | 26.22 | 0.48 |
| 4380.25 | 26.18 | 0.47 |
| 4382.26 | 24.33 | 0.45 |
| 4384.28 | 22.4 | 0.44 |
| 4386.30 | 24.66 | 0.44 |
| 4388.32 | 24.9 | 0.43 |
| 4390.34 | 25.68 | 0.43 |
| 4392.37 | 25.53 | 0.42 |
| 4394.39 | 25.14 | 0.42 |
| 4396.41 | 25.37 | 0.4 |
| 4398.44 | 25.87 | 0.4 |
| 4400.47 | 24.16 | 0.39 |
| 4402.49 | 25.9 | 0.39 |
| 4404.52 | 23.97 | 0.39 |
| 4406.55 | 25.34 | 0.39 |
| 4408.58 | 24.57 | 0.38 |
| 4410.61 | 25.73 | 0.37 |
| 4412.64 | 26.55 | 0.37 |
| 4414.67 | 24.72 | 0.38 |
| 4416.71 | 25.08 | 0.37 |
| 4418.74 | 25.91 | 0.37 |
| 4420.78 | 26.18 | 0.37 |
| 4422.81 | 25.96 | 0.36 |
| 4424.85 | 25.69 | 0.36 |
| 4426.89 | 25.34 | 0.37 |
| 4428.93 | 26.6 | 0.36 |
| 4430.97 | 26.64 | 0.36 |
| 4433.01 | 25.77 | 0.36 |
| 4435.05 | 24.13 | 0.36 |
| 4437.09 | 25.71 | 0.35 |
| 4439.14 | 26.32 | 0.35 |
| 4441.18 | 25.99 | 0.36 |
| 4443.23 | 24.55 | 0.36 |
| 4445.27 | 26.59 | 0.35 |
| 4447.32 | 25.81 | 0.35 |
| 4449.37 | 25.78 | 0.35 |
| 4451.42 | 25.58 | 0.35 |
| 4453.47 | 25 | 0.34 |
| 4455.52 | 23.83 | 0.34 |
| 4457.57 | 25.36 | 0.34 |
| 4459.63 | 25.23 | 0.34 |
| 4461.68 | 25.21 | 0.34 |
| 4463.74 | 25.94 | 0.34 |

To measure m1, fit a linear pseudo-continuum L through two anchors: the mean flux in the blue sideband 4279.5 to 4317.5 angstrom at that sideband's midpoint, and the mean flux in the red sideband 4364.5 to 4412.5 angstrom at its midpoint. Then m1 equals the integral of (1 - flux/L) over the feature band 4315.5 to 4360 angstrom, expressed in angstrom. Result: 0.5 angstrom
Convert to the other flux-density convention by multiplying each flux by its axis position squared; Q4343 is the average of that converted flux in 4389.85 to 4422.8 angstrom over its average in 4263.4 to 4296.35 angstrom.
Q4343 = 1.10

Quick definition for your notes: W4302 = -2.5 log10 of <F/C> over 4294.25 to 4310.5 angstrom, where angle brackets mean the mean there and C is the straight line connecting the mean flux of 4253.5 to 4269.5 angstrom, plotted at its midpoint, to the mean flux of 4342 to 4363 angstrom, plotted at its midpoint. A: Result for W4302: 0.15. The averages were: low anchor 25.4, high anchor 24.3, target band 21.7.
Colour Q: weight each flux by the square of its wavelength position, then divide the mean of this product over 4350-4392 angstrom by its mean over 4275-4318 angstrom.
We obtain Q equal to 1.13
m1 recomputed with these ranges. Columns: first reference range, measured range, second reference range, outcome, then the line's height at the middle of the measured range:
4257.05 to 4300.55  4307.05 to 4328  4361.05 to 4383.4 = 1.21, 24.9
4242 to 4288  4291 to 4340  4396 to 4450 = 4.12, 25.1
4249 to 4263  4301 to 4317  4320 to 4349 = 1.11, 23.6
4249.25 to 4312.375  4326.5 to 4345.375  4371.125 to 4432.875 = 1.84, 24.5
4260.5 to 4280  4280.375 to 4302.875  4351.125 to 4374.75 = 1.80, 25.2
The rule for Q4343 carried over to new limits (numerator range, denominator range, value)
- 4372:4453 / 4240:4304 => 1.11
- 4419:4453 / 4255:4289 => 1.11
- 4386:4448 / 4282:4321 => 1.17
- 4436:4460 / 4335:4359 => 1.18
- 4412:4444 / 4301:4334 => 1.15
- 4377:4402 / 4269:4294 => 1.09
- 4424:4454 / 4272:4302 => 1.16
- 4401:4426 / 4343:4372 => 1.04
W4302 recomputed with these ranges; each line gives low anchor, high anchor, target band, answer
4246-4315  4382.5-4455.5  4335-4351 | 0.14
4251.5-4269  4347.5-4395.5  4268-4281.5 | 0.03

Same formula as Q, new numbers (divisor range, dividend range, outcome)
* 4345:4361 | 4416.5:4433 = 1.09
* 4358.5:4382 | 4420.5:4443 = 1.03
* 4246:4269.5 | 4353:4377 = 1.07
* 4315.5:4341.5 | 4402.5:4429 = 1.13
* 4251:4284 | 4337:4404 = 1.02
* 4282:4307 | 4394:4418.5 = 1.16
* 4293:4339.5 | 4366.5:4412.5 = 1.13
